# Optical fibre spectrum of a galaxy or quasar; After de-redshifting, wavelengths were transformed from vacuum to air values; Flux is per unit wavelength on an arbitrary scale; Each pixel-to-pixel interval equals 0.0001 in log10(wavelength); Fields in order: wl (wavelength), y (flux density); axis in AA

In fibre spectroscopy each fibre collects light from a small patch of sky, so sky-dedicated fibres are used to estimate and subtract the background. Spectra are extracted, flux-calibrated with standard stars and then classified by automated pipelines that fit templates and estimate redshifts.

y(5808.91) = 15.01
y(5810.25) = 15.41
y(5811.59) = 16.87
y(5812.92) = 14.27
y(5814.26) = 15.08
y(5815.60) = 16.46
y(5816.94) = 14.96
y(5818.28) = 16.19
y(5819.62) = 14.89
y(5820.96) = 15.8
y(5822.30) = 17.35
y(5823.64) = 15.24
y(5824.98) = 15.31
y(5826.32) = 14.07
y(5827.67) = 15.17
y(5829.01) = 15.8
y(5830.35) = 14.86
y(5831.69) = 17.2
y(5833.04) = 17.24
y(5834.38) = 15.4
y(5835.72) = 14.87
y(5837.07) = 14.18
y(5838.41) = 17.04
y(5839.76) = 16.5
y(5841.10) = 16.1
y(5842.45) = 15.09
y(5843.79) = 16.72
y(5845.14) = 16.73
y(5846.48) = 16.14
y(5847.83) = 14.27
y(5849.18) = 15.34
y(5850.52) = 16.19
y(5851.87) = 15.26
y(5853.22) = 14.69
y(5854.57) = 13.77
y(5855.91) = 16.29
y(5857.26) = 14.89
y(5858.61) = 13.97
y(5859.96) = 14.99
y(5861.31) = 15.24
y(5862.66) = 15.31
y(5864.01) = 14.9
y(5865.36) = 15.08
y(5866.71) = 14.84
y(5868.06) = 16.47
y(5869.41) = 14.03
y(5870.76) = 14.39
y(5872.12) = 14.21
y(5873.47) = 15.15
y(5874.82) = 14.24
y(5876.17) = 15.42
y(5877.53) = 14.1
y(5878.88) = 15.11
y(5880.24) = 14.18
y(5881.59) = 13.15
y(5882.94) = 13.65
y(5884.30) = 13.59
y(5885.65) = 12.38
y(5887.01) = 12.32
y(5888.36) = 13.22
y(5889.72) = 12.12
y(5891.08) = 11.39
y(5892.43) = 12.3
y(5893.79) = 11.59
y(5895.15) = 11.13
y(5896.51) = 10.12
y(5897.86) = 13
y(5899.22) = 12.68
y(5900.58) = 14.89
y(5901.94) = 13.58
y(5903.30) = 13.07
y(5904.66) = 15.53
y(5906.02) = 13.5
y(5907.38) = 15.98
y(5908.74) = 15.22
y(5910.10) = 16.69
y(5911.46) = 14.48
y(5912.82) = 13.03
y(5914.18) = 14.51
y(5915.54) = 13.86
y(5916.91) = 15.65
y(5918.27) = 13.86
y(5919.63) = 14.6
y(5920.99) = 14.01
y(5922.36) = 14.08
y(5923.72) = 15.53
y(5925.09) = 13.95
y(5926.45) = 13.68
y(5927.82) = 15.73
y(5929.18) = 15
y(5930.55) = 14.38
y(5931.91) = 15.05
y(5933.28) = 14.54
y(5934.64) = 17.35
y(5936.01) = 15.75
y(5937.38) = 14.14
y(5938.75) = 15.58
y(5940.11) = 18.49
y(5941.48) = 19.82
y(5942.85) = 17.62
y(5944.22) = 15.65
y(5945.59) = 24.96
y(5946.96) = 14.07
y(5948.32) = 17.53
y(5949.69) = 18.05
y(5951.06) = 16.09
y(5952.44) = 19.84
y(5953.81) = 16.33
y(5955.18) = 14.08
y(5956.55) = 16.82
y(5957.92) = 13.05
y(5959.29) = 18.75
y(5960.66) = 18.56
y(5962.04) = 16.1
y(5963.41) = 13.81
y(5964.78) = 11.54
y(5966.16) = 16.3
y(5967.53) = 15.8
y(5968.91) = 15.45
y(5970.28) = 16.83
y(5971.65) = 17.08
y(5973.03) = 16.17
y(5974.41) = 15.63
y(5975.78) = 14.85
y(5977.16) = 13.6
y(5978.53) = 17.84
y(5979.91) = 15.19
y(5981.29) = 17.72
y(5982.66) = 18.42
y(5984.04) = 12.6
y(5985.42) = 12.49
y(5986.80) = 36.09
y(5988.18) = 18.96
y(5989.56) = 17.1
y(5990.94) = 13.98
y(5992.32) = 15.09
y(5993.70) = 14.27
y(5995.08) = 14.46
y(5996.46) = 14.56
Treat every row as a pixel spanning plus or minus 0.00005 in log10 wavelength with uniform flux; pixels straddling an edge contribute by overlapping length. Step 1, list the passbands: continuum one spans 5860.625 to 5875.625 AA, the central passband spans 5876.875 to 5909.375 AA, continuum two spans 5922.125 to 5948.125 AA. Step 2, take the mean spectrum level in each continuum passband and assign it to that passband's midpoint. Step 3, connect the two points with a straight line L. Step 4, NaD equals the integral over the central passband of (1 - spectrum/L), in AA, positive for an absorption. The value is 4.5 AA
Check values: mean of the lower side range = 14.9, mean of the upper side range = 16.1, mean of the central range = 13.2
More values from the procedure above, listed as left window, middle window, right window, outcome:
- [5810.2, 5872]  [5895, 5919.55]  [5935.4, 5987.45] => 3.31 AA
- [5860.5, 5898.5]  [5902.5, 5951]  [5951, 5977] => -2.08 AA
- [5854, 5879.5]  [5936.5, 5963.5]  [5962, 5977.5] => -3.27 AA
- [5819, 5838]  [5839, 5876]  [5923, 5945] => 0.94 AA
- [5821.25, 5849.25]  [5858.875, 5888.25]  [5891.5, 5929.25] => 0.89 AA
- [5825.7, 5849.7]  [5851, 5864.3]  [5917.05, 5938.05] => 0.48 AA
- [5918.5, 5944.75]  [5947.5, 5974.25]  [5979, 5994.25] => 0.55 AA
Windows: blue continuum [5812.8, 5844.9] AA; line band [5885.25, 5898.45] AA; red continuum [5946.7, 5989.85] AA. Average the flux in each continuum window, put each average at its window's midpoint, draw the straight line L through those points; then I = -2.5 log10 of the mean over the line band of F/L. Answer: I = 0.33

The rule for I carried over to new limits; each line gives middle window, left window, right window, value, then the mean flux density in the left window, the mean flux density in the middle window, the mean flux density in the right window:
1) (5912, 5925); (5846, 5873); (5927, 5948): 0.13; 15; 14.3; 16.5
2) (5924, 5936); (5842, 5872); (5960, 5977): 0.03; 15.2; 15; 15.6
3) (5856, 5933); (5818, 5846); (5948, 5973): 0.14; 15.8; 14.1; 16.2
